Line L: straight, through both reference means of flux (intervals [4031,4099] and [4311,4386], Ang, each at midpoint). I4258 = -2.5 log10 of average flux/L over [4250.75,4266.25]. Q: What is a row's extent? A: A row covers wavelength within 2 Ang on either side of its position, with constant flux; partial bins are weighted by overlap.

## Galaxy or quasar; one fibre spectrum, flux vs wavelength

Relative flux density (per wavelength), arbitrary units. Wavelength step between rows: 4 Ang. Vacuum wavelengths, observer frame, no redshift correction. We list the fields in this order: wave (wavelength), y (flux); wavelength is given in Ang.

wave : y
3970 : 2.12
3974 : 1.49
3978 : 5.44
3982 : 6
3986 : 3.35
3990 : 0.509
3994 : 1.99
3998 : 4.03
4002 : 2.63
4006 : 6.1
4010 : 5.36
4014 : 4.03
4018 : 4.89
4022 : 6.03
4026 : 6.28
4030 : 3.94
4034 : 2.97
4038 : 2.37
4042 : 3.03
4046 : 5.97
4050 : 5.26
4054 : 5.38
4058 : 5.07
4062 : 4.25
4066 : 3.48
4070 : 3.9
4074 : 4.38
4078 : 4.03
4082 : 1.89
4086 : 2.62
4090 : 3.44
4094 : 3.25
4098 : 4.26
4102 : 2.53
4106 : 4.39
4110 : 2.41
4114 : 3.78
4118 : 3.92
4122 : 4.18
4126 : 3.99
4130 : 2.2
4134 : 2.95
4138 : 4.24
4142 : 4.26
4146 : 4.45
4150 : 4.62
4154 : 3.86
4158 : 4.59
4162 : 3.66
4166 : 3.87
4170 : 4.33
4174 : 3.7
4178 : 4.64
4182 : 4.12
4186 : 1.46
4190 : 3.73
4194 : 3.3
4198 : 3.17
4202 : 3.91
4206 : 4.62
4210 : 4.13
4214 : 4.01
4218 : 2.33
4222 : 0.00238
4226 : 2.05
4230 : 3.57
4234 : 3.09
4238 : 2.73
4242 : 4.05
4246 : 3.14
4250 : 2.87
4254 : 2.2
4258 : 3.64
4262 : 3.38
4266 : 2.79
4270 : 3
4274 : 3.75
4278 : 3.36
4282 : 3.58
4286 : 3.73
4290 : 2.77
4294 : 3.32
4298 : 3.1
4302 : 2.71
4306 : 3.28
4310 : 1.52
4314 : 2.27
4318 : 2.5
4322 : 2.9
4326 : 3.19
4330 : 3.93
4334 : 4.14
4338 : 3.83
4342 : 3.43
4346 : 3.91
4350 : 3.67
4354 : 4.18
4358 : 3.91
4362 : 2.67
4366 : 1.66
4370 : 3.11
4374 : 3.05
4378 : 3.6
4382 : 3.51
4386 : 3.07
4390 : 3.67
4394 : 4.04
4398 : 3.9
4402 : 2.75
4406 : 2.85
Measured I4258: 0.148 mag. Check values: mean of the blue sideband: 3.85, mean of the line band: 3.02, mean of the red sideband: 3.27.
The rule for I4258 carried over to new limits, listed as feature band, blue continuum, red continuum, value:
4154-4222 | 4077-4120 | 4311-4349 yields -0.10 mag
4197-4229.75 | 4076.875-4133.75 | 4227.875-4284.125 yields 0.07 mag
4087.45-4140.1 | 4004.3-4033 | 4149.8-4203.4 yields 0.23 mag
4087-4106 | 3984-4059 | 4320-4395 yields 0.16 mag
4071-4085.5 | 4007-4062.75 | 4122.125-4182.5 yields 0.29 mag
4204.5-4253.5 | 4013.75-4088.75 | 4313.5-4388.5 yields 0.22 mag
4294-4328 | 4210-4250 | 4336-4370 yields 0.18 mag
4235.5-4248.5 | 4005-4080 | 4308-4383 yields 0.12 mag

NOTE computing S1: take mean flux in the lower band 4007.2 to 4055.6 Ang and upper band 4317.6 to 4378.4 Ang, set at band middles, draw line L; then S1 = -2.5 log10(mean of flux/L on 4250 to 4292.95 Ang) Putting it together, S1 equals 0.15 mag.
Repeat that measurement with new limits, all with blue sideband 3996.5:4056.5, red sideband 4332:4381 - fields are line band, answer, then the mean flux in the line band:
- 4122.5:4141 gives 0.210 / 3.46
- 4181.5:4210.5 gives 0.140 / 3.5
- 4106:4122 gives 0.183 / 3.6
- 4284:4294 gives 0.125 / 3.26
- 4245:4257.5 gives 0.324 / 2.81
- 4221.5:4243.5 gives 0.375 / 2.72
